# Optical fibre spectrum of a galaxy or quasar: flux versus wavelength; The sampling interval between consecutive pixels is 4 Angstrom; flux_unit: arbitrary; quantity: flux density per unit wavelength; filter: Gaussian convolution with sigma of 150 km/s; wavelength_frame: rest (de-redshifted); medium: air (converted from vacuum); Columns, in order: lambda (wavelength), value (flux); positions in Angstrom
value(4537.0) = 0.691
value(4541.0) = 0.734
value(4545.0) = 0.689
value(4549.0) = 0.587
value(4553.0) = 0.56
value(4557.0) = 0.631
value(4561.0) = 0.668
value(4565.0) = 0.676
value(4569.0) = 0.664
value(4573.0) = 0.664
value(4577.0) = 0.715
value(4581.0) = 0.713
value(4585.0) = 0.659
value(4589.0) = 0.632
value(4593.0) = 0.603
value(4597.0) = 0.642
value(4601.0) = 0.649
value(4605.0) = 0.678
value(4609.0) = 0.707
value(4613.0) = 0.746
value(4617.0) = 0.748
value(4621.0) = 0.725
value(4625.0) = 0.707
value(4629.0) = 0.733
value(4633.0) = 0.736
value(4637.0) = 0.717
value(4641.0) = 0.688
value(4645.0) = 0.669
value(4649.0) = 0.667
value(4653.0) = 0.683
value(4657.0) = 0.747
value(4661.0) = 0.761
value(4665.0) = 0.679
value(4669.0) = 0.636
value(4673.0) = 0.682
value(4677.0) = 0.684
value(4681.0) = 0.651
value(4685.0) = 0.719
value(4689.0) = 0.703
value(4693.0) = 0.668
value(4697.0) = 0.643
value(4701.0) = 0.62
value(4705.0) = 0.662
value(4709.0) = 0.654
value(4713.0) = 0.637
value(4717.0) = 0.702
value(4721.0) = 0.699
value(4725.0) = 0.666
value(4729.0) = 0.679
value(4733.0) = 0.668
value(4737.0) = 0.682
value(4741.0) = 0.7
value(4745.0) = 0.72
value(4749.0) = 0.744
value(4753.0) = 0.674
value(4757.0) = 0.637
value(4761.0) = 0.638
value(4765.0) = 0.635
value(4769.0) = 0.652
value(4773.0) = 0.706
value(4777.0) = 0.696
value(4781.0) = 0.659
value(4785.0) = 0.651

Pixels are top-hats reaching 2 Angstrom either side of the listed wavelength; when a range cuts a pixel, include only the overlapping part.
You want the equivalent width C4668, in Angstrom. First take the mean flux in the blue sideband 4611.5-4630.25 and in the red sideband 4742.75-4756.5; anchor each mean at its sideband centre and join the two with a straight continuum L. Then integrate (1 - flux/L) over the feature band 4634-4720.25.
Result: 4.7 Angstrom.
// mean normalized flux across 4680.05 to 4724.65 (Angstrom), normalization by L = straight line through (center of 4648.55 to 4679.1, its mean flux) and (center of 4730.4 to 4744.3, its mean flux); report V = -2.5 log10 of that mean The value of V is 0.03 mag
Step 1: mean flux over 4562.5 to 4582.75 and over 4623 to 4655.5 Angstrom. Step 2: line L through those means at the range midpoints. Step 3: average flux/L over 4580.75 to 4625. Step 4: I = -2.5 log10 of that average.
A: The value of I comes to 0.02 mag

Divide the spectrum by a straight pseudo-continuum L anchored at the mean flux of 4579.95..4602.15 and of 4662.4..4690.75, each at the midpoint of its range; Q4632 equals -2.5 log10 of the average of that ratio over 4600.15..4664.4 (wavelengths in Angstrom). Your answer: -0.07 mag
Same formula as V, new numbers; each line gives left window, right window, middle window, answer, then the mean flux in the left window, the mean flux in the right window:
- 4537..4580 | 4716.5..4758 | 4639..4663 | -0.04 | 0.662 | 0.689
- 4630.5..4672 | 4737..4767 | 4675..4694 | 0.01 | 0.698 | 0.679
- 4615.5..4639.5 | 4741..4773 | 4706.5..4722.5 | 0.03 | 0.726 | 0.675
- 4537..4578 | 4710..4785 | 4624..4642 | -0.08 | 0.659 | 0.676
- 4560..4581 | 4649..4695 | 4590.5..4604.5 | 0.08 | 0.681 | 0.691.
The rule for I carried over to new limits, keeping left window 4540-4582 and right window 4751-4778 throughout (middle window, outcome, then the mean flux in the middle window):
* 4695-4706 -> 0.04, 0.64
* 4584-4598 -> 0.05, 0.632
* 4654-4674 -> -0.06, 0.701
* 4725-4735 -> -0.02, 0.672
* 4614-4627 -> -0.11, 0.728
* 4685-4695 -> -0.05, 0.692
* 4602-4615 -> -0.07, 0.706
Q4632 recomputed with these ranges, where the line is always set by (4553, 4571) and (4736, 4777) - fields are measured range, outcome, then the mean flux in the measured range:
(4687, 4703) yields 0.02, 0.658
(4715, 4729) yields -0.02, 0.688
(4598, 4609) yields -0.02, 0.669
